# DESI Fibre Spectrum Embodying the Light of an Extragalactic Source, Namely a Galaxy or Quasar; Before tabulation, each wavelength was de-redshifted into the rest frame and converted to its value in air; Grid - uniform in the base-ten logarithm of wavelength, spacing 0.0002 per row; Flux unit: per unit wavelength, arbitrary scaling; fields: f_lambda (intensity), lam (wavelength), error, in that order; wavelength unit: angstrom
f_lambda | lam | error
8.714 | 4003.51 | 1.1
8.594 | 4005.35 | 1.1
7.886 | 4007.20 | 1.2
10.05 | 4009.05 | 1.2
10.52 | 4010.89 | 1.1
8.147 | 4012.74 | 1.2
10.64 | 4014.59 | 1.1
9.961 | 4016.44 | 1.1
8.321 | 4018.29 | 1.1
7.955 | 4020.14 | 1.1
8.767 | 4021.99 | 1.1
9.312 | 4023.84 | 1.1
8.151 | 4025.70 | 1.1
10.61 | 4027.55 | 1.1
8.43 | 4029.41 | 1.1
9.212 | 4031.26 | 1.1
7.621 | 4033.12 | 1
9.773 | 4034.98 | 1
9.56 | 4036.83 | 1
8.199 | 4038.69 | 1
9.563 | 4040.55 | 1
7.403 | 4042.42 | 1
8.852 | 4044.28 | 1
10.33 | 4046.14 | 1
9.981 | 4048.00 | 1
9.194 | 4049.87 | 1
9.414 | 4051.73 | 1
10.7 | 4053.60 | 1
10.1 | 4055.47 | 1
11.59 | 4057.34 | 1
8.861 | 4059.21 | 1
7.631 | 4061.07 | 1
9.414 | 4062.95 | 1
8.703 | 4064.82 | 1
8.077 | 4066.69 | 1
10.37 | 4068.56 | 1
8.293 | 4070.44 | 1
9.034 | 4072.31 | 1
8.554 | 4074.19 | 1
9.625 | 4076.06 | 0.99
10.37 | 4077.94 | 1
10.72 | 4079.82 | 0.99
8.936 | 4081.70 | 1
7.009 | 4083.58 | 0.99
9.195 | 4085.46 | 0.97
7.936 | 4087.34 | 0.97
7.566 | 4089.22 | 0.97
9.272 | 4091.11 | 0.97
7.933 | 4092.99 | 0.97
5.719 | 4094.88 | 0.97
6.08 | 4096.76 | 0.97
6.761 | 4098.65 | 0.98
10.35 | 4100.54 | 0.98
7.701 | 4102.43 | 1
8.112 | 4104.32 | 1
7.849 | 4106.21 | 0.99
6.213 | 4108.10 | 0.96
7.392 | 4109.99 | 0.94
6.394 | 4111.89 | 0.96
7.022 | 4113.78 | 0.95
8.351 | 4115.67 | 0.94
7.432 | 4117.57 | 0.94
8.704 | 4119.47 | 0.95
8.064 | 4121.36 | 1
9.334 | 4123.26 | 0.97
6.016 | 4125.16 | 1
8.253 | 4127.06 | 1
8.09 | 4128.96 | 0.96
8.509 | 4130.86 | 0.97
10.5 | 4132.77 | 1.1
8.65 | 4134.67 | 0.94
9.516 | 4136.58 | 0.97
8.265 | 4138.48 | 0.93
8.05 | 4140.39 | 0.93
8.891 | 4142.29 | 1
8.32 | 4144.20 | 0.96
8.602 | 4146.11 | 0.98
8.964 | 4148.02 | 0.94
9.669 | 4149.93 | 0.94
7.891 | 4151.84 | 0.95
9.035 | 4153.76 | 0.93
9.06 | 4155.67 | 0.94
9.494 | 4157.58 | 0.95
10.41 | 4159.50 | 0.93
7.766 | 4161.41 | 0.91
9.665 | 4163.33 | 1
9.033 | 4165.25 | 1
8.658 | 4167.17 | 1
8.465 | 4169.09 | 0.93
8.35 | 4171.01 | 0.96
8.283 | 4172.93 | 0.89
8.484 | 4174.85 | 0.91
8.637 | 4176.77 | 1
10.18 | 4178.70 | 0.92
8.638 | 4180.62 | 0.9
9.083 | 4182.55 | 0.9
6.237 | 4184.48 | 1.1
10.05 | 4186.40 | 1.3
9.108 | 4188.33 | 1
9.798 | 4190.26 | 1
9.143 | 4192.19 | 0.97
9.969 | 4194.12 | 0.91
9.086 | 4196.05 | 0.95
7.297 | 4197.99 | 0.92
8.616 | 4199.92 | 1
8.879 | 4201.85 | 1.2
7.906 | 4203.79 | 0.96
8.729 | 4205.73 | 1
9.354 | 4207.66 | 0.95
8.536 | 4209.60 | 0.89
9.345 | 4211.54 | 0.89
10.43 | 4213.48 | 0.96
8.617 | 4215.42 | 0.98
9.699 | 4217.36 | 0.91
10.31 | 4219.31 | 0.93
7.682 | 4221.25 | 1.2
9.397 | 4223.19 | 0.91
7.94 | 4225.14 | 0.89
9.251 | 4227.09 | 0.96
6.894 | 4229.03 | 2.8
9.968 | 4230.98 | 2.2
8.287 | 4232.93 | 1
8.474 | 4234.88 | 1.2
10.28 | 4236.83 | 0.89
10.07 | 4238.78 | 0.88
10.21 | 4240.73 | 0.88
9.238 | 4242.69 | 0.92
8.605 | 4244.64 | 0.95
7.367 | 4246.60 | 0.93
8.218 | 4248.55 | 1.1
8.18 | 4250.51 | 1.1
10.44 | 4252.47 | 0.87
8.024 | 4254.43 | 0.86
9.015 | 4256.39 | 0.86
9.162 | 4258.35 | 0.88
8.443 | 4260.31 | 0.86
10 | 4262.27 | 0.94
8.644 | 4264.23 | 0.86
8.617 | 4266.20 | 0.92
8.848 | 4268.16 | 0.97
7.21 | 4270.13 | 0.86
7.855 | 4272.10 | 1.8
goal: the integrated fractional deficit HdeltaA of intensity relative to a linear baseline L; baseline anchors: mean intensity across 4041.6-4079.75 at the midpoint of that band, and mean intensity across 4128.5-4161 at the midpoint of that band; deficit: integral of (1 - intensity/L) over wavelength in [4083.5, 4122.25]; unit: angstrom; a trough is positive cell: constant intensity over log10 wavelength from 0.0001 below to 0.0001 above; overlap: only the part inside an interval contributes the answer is 6.2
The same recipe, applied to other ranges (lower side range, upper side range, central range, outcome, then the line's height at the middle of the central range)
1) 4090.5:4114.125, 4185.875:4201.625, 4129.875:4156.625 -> -2.2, 8.18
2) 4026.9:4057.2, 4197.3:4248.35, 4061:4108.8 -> 4.5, 9.25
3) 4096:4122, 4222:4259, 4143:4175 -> -3.0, 8.09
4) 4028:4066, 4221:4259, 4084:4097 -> 2.0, 9.15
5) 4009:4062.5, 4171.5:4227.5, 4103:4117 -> 2.7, 9.1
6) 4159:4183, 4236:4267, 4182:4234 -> 0.4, 8.94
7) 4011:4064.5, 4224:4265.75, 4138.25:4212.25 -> 1.4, 9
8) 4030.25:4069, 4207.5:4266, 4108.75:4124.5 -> 2.4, 9.16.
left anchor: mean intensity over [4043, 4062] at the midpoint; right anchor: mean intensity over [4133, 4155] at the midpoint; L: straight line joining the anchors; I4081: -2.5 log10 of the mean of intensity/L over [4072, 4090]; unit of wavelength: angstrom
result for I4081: 0.06 mag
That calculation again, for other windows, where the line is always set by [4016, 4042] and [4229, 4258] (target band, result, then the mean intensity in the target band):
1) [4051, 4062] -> -0.09 mag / 9.72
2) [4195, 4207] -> 0.06 mag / 8.46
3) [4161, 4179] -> 0.03 mag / 8.73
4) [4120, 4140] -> 0.05 mag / 8.51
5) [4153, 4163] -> -0.03 mag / 9.19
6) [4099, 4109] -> 0.12 mag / 7.98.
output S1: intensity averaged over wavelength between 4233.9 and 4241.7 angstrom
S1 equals 9.76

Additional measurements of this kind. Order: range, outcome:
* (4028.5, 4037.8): 8.93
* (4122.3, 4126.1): 7.68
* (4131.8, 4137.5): 9.54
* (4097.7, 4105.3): 8.22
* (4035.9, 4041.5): 9.1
